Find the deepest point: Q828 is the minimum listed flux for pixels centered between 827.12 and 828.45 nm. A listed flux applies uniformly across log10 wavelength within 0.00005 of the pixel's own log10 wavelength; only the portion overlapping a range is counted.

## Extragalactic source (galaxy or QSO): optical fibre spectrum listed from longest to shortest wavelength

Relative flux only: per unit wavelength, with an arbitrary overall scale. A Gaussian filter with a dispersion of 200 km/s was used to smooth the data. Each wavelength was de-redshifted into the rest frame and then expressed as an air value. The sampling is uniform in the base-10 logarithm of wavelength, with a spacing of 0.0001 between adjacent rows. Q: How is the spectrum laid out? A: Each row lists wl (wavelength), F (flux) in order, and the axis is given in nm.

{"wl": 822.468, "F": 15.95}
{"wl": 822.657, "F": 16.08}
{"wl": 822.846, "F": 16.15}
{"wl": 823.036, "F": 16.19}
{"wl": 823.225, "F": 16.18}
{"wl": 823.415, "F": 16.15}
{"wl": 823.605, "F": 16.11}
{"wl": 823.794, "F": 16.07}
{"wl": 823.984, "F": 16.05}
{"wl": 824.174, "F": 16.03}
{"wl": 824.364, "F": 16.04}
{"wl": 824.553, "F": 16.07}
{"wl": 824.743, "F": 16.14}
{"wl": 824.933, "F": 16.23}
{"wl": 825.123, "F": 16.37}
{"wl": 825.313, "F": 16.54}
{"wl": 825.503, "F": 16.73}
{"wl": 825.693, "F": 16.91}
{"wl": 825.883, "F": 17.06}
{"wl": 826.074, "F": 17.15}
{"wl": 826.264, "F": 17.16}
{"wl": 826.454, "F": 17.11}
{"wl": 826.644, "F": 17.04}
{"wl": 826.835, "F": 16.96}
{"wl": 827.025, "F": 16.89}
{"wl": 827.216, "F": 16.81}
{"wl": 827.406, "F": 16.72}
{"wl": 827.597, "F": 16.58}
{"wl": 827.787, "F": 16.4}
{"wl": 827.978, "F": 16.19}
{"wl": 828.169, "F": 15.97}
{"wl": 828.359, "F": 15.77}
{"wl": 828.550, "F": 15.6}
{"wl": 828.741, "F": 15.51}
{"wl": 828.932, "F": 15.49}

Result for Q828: 15.77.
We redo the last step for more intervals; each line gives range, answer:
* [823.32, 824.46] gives 16.03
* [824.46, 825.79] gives 16.07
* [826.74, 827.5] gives 16.72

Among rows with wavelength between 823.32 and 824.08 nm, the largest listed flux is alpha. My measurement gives 16.15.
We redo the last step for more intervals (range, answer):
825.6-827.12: 17.16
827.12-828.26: 16.81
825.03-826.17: 17.15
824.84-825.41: 16.54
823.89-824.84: 16.14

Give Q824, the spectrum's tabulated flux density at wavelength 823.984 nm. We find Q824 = 16.05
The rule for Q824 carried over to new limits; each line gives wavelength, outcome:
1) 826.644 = 17.04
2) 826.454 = 17.11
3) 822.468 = 15.95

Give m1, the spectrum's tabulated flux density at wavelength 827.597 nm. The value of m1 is 16.58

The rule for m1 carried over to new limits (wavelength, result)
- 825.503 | 16.73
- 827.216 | 16.81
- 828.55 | 15.6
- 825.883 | 17.06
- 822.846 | 16.15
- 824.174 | 16.03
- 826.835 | 16.96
